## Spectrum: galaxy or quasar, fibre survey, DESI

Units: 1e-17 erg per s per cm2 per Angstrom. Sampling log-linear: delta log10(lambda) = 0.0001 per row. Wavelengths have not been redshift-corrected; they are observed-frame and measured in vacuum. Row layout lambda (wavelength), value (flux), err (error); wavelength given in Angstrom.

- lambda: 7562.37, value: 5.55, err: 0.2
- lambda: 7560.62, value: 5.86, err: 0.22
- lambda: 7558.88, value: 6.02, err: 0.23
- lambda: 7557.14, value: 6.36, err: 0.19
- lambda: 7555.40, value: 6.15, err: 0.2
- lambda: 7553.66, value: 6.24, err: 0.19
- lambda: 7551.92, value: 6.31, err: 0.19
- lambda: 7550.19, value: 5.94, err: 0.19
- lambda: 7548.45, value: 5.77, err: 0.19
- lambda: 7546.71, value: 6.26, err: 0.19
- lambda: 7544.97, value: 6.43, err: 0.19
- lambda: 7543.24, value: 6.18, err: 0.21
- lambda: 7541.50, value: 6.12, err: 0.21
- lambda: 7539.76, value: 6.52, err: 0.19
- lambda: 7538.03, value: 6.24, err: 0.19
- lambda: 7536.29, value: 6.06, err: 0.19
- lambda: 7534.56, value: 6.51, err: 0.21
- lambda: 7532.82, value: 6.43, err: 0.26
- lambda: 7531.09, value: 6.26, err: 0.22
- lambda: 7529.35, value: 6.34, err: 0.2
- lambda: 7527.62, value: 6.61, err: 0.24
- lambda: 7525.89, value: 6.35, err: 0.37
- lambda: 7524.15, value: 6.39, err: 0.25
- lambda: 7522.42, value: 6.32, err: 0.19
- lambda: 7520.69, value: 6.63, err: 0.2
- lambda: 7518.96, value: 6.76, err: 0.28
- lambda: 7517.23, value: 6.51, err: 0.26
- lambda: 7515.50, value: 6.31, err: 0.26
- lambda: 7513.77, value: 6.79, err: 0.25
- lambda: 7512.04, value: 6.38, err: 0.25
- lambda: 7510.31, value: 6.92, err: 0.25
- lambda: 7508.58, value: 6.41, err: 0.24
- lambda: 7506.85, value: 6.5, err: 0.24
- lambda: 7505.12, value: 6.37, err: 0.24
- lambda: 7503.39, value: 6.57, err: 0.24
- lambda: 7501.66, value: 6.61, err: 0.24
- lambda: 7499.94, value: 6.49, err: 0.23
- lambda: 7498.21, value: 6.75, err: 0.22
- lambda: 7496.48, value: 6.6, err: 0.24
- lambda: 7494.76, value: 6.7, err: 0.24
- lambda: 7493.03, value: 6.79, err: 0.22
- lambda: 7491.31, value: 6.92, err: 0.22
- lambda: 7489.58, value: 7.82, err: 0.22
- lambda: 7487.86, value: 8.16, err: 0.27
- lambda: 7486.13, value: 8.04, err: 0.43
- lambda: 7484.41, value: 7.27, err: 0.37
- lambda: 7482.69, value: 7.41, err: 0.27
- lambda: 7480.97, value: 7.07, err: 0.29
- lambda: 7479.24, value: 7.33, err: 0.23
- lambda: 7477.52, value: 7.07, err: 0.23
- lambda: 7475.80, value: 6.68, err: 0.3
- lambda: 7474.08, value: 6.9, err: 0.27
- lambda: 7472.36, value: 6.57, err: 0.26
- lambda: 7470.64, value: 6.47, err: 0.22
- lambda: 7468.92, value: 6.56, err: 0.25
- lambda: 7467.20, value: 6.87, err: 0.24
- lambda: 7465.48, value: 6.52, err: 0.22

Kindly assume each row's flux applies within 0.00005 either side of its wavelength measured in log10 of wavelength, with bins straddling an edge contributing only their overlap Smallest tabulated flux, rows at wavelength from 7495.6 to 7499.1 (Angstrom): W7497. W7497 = 6.6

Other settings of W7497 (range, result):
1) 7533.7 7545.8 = 6.06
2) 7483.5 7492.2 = 6.92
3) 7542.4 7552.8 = 5.77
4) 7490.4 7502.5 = 6.49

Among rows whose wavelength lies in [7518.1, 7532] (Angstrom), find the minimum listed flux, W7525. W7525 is 6.26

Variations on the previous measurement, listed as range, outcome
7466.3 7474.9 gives 6.47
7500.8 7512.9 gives 6.37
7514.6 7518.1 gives 6.31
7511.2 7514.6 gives 6.38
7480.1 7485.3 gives 7.07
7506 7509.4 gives 6.41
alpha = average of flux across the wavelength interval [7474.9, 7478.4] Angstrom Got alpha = 6.89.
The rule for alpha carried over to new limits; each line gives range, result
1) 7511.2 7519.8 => 6.55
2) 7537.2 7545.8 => 6.3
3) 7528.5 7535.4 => 6.38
